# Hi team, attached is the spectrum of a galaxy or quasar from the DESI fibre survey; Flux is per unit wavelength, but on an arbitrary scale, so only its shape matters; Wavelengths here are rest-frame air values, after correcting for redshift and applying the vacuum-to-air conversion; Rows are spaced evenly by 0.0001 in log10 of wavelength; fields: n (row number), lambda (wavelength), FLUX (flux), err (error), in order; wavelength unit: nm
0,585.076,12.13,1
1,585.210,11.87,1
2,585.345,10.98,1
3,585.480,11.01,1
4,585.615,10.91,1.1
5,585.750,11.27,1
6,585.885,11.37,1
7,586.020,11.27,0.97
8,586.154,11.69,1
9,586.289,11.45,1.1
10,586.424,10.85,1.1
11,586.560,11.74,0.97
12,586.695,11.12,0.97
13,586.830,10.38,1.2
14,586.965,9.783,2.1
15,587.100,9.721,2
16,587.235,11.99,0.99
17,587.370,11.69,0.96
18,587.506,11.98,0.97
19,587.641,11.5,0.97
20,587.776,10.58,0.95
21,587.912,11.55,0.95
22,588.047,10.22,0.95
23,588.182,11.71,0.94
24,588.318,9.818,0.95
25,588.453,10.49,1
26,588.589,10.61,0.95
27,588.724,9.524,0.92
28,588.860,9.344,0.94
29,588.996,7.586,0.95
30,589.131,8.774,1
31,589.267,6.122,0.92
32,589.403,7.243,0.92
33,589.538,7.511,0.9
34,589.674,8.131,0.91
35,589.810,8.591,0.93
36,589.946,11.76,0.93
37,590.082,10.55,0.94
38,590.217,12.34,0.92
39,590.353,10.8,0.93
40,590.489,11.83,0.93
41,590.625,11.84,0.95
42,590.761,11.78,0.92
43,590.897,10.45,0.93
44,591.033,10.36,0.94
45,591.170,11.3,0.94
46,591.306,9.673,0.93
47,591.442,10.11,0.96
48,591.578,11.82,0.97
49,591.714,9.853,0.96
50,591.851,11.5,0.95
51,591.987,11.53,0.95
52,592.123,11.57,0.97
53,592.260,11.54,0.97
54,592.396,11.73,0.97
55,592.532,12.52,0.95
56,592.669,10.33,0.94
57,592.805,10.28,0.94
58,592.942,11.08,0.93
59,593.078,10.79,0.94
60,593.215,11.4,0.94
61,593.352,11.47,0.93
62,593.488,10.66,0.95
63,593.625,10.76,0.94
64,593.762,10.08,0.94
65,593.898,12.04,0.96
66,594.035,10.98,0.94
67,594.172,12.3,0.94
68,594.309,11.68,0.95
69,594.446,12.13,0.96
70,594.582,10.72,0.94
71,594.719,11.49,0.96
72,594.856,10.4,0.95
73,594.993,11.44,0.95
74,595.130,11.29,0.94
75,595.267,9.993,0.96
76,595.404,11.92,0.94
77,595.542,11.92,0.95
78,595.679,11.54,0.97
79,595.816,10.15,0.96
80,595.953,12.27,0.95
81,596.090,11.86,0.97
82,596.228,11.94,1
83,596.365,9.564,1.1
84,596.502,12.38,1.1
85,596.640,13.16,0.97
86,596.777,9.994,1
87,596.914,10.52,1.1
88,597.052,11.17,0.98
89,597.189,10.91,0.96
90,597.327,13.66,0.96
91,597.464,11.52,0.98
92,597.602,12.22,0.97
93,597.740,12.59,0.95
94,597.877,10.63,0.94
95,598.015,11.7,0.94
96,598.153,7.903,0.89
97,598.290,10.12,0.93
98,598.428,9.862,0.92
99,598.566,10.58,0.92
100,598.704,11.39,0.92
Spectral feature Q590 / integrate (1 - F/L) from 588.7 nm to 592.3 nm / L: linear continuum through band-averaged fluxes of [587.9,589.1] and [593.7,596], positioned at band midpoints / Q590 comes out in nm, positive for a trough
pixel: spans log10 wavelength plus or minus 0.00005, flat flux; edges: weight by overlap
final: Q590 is 0.10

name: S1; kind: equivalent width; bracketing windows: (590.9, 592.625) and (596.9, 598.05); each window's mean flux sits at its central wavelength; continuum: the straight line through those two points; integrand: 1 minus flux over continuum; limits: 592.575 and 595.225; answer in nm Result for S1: 0.05 nm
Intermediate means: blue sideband 11.1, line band 11.1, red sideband 11.7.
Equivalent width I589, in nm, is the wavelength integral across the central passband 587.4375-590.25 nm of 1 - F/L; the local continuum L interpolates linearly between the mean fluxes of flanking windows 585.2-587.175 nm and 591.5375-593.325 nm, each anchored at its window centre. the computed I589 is 0.33 nm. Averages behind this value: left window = 11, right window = 11.2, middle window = 9.77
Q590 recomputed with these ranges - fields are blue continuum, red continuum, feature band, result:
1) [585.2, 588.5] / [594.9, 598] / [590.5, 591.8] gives 0.05 nm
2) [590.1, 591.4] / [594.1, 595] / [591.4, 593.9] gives 0.04 nm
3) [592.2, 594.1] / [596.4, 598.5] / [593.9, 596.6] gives -0.06 nm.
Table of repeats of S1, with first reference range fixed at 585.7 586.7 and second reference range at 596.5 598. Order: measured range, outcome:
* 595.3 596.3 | 0.00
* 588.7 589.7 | 0.30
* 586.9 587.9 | 0.03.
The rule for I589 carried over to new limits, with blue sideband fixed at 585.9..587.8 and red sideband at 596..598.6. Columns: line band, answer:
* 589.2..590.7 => 0.194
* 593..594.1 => 0.015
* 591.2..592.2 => 0.025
